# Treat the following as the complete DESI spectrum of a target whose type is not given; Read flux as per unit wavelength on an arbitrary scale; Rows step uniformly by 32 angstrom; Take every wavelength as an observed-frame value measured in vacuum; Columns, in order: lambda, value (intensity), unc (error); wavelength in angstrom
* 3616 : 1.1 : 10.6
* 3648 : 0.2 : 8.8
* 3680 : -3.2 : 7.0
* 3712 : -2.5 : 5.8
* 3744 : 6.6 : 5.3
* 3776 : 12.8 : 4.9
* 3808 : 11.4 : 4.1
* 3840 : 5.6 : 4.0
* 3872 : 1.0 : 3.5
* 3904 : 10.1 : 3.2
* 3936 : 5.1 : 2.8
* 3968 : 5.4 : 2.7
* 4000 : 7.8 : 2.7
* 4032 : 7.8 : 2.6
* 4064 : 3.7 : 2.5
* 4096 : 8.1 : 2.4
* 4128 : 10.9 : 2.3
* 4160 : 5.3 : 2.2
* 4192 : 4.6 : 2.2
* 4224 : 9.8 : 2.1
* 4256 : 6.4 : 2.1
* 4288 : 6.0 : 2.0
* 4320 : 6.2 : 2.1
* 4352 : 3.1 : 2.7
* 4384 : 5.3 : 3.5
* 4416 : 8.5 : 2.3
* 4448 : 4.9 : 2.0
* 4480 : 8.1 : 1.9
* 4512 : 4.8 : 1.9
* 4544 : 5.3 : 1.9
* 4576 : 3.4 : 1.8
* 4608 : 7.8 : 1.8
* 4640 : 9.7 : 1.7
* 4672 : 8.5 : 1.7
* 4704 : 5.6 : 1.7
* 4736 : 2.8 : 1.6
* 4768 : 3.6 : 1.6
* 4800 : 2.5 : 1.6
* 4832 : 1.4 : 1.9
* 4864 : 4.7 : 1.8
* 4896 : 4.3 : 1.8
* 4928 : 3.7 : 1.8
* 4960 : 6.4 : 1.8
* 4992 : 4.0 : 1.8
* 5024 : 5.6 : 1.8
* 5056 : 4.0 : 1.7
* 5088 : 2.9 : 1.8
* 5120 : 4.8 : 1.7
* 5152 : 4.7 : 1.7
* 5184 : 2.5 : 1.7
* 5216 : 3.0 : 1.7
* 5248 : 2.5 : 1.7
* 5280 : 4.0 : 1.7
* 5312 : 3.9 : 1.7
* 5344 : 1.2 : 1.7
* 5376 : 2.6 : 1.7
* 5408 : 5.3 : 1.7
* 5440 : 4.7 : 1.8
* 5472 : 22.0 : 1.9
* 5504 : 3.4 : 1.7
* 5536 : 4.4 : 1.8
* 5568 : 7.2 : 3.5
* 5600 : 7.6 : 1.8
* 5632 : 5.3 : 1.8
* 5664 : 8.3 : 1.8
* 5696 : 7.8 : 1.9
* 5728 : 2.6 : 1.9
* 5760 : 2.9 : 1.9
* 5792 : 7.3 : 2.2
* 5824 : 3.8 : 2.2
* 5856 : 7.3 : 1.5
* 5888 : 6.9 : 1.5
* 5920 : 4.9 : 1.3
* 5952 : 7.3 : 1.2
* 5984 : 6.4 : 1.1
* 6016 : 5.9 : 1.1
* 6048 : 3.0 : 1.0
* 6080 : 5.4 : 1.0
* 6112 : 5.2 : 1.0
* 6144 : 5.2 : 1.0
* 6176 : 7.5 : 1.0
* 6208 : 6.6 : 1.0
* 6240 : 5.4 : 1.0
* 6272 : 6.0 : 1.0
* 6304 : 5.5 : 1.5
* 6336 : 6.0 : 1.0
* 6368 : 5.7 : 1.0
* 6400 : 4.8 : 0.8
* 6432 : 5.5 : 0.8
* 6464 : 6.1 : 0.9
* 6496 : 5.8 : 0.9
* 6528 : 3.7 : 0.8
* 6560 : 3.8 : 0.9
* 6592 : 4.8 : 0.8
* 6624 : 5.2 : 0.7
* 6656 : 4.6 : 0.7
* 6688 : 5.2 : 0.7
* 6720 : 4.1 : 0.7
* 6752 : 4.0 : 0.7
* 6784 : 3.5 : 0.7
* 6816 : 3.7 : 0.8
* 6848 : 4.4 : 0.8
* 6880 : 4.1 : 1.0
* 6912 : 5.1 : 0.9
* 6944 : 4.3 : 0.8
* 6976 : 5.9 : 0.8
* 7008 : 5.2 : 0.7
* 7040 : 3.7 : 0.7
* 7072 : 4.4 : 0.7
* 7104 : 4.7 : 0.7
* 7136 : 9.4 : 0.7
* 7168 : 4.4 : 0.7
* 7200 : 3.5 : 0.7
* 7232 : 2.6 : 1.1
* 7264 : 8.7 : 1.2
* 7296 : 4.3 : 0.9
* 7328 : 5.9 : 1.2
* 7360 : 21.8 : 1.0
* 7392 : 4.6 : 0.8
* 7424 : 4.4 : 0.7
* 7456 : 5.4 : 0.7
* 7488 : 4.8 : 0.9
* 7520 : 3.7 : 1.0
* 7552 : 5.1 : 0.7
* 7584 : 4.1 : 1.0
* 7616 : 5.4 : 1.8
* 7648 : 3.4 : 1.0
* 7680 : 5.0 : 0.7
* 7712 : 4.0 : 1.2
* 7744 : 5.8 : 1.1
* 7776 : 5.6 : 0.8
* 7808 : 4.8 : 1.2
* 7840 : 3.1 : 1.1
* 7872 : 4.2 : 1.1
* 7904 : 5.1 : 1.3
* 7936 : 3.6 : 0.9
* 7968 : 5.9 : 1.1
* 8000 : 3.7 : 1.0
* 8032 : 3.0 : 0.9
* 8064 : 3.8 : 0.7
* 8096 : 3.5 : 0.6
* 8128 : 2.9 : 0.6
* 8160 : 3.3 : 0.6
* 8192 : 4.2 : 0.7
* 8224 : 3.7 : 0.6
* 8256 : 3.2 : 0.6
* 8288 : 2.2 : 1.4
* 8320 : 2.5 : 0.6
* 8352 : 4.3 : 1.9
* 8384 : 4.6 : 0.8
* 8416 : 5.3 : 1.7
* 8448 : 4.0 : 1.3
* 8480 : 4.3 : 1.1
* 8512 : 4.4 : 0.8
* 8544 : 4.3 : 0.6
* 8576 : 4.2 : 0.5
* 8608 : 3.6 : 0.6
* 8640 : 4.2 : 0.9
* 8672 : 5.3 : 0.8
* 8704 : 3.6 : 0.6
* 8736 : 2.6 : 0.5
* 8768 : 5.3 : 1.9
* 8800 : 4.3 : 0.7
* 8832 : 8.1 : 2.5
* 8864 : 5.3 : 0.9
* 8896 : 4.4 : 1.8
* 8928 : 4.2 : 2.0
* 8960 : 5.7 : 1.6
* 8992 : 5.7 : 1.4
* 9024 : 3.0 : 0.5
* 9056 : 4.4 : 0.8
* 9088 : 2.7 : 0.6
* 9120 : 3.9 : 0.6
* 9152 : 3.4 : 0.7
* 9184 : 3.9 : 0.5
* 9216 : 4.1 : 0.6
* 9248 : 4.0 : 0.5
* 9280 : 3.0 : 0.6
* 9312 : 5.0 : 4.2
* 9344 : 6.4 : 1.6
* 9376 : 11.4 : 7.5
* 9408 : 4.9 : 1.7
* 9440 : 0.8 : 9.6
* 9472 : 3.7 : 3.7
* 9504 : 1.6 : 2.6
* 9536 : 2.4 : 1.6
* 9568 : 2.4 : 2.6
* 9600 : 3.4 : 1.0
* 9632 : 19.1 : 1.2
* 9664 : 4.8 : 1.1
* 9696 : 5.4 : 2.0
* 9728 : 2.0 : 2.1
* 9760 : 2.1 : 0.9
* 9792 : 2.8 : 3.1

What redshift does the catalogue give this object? 0.47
